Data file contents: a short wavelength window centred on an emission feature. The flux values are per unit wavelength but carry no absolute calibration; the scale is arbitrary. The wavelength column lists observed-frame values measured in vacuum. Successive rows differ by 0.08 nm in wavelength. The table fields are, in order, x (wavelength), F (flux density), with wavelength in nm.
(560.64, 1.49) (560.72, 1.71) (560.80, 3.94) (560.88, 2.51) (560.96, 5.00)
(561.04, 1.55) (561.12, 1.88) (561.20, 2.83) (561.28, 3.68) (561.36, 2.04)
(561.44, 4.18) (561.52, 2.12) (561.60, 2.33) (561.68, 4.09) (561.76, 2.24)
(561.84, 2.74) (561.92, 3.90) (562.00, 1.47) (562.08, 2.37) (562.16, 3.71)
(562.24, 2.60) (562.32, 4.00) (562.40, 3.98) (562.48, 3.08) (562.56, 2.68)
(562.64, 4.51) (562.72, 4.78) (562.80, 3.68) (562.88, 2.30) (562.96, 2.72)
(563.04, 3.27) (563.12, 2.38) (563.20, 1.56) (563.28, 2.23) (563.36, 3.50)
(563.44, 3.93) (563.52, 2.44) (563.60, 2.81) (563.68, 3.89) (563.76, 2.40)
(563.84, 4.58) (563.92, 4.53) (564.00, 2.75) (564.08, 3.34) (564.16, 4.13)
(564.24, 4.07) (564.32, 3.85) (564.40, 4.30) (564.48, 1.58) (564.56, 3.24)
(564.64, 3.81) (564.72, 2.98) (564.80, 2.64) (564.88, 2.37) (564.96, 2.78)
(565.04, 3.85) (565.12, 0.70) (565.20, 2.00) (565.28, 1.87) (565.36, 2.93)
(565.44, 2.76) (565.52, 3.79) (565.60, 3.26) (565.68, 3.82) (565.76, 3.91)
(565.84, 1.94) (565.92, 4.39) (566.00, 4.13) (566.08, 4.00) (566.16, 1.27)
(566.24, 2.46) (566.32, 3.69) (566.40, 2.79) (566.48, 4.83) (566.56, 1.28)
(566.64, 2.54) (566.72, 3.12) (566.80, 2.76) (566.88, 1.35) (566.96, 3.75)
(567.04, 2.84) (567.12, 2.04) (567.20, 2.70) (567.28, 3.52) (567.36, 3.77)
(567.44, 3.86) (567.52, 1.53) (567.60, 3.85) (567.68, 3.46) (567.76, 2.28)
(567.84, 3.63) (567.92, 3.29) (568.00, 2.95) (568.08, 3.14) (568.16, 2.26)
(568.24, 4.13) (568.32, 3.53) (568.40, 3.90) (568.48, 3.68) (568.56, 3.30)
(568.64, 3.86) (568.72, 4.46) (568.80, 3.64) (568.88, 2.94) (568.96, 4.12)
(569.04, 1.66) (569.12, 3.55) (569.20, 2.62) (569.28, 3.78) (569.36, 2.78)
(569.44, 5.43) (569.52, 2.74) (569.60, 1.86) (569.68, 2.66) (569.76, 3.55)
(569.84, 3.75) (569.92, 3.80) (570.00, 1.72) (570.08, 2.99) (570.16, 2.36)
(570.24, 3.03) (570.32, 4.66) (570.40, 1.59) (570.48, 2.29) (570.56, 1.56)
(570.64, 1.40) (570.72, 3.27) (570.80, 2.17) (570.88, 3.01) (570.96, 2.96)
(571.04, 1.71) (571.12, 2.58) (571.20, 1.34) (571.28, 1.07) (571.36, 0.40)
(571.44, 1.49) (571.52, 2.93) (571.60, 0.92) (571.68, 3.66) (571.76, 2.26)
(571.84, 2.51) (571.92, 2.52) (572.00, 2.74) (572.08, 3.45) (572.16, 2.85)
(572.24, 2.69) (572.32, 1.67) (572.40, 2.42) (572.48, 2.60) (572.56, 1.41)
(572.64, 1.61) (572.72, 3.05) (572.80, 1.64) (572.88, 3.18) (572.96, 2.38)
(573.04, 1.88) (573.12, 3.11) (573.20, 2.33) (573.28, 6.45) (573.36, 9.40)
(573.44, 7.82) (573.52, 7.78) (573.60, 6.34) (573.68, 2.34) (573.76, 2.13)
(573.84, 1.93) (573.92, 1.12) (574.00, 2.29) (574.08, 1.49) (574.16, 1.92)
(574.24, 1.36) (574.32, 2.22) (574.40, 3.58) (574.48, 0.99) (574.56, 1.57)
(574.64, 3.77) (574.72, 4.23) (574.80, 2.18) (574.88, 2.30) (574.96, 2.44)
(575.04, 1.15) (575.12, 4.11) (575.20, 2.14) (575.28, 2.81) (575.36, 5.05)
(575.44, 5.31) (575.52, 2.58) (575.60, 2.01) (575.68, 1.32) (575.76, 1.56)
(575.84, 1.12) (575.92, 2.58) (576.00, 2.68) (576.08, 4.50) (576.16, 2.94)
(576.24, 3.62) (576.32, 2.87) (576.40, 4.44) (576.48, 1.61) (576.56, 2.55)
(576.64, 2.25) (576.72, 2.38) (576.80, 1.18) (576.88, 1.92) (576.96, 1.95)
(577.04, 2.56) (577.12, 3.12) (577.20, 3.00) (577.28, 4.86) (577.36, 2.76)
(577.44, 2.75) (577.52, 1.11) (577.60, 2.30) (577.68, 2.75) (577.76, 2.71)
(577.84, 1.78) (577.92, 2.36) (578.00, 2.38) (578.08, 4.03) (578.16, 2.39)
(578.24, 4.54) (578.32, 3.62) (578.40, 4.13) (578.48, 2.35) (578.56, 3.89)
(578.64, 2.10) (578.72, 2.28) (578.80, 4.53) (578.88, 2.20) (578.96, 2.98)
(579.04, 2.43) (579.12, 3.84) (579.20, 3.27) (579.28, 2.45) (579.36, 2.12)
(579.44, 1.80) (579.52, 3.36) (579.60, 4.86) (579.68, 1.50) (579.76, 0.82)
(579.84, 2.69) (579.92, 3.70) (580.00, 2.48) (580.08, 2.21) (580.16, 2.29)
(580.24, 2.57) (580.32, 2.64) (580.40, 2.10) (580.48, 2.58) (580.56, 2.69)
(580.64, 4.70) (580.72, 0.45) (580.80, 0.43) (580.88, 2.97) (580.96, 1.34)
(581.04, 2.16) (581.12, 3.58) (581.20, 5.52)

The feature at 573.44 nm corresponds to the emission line Hbeta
